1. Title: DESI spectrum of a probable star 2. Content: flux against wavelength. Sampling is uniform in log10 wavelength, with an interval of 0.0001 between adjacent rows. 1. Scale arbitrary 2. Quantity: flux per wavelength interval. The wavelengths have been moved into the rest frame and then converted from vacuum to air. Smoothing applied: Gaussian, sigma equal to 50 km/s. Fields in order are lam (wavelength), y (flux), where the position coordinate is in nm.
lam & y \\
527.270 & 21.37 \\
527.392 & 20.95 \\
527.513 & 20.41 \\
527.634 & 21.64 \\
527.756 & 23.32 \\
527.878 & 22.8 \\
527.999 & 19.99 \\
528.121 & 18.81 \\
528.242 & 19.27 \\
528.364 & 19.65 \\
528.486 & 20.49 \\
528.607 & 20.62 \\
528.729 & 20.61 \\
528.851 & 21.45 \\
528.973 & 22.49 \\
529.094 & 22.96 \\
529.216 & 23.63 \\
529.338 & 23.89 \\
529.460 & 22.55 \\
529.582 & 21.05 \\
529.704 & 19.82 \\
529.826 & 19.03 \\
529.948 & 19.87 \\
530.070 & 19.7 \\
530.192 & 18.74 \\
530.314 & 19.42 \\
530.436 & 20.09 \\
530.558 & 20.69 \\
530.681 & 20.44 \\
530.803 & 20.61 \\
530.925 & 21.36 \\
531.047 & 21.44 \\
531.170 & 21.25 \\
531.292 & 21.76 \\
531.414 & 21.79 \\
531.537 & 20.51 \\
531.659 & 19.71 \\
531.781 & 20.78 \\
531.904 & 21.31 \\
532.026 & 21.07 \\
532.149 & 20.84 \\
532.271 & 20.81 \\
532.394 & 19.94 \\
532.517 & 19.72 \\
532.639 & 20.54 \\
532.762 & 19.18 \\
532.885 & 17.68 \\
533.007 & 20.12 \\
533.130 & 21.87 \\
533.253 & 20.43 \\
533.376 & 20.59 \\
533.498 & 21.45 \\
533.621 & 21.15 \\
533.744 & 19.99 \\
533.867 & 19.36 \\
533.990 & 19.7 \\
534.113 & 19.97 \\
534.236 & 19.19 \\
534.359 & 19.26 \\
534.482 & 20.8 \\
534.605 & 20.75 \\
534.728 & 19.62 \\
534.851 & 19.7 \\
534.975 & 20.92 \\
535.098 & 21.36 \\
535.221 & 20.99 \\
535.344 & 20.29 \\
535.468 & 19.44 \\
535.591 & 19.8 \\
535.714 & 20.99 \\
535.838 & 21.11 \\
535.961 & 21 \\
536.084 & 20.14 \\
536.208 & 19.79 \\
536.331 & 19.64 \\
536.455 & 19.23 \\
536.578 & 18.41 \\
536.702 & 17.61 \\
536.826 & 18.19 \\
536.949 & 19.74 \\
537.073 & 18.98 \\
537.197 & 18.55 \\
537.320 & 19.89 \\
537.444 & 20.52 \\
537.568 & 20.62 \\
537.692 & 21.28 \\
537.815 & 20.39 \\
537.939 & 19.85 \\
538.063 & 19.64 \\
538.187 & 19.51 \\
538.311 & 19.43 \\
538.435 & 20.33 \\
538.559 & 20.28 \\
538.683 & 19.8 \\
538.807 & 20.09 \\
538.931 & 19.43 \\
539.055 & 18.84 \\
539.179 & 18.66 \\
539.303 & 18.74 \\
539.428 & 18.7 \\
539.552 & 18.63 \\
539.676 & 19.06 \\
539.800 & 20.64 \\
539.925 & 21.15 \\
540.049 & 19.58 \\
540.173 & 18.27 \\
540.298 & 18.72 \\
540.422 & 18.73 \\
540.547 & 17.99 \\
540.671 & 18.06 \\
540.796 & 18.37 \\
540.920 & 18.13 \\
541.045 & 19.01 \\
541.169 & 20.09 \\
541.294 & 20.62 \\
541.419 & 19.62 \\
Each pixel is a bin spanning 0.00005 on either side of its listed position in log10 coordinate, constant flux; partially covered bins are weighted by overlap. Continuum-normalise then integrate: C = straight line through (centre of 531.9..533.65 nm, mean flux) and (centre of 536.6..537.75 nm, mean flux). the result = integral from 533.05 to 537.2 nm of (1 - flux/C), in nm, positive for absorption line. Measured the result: -0.03 nm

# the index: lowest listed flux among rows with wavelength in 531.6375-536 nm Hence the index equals 17.68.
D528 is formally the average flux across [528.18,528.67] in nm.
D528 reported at 20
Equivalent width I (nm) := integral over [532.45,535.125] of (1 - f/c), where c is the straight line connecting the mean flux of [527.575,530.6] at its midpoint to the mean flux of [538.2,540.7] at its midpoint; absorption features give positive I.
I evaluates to 0.00 nm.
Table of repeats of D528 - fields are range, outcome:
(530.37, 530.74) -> 20.4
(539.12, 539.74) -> 18.8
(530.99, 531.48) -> 21.5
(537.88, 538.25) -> 19.6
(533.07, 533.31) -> 21.1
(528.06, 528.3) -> 19.1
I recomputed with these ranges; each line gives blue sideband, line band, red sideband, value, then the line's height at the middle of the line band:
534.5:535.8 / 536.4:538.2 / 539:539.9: 0.024 nm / 19.8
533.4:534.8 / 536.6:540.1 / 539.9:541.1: -0.067 nm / 19.2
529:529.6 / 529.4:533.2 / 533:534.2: 0.231 nm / 21.8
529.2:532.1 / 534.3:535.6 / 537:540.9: -0.013 nm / 20.1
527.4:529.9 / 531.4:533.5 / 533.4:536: 0.026 nm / 20.7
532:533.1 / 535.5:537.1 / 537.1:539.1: 0.027 nm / 19.9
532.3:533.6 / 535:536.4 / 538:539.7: -0.043 nm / 19.8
